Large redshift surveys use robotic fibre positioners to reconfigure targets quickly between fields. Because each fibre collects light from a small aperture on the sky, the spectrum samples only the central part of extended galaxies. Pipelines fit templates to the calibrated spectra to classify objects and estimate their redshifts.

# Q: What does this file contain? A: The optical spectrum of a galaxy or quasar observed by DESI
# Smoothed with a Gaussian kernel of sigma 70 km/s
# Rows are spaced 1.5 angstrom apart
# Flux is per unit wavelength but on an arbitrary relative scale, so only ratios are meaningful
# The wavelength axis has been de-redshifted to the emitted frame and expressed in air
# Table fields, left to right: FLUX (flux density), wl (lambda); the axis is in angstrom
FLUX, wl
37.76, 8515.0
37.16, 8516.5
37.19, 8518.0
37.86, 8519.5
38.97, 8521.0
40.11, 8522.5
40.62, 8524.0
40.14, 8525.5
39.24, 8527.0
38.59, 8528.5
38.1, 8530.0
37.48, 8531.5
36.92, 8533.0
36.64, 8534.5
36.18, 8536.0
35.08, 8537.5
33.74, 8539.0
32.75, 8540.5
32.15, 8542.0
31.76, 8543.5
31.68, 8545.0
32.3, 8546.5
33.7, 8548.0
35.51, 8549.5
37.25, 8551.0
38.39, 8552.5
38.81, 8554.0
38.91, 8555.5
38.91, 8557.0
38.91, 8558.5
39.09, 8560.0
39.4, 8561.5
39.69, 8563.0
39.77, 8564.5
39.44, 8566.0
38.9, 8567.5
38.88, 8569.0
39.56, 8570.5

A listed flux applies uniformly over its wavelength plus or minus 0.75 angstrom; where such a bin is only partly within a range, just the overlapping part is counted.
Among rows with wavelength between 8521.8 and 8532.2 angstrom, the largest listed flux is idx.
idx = 40.62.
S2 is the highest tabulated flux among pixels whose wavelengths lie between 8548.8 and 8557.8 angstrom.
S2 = 38.91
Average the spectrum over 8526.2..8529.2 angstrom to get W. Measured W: 38.9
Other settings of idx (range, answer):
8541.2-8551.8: 37.25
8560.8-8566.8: 39.77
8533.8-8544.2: 36.64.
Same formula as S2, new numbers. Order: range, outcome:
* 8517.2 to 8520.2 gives 37.86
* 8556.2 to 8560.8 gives 39.09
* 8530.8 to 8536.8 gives 37.48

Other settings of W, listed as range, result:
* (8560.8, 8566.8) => 39.6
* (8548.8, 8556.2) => 37.8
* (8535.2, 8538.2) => 35.7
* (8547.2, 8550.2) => 34.6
